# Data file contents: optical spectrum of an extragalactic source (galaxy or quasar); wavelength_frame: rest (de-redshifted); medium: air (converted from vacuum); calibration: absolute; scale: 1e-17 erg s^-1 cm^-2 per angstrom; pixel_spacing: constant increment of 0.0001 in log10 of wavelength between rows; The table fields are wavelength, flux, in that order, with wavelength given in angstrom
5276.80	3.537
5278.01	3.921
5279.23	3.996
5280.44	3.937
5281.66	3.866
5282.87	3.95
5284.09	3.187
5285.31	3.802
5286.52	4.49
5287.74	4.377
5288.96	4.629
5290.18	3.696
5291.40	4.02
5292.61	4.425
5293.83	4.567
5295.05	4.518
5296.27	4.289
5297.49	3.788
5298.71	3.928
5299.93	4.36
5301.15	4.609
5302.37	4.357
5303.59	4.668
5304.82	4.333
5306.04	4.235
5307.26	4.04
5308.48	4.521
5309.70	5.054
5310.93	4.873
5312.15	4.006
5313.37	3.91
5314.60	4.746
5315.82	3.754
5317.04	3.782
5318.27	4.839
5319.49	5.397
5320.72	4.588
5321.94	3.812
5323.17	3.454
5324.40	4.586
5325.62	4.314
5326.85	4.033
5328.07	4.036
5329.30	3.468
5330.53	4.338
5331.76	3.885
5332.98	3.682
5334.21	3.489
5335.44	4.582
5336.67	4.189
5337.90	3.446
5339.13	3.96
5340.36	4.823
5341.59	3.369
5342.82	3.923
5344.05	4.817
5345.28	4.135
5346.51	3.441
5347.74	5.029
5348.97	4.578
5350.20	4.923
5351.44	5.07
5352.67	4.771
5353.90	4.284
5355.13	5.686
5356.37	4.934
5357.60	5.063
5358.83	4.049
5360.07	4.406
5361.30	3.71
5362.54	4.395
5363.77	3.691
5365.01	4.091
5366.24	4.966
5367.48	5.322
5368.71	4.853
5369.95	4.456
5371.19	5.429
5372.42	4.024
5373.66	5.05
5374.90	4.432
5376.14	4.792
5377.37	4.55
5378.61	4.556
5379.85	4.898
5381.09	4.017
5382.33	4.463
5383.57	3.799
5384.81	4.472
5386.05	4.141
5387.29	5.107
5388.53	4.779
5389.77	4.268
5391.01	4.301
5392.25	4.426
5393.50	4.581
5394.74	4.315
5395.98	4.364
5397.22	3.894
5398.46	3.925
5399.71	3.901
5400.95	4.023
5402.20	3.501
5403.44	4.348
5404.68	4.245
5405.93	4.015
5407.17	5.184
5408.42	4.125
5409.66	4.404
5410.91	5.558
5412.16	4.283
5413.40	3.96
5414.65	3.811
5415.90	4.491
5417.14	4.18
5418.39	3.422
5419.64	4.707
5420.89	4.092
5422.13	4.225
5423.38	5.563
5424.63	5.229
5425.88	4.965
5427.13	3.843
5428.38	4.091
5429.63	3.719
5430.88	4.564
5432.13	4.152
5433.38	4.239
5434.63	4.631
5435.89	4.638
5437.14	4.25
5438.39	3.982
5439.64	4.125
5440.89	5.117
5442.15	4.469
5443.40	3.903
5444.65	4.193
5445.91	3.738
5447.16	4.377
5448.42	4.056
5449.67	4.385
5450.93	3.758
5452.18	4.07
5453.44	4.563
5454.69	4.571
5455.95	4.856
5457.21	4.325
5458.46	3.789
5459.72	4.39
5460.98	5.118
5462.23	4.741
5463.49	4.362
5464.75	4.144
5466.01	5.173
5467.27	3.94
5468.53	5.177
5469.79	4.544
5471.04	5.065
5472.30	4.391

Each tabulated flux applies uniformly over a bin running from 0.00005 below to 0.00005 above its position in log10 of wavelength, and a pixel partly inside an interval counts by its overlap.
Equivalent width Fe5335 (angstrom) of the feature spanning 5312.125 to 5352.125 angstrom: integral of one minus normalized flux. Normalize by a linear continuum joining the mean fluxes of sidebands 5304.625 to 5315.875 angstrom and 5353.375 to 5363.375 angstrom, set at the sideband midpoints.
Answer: 2.3 angstrom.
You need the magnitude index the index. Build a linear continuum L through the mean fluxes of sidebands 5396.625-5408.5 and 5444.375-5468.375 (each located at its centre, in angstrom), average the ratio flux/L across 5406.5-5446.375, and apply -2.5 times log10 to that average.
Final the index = -0.04 mag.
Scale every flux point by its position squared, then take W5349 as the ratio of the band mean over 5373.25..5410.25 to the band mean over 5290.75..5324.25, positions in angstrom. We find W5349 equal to 1.0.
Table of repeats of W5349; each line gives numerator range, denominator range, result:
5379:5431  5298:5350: 1.06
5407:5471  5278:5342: 1.11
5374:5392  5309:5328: 1.06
